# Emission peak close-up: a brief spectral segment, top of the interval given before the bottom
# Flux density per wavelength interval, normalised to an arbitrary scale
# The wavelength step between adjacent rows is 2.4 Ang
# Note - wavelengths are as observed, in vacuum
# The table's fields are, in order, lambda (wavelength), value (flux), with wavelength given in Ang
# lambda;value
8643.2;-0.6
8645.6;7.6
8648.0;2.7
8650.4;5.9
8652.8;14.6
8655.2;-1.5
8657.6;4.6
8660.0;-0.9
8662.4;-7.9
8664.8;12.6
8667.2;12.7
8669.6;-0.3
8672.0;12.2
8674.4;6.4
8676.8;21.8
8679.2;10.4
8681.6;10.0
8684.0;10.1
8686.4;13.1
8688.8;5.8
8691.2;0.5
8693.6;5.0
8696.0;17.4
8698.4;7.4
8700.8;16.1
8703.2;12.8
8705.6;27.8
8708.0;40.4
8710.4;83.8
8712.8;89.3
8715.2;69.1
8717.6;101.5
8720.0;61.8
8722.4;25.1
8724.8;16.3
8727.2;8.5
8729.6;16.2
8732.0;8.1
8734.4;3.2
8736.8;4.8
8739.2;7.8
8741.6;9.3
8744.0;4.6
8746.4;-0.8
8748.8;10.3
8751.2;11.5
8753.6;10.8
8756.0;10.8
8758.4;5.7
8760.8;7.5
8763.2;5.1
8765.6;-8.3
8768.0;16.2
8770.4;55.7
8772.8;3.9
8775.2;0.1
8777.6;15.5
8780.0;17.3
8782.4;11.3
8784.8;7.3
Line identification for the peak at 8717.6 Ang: [O II] 3727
